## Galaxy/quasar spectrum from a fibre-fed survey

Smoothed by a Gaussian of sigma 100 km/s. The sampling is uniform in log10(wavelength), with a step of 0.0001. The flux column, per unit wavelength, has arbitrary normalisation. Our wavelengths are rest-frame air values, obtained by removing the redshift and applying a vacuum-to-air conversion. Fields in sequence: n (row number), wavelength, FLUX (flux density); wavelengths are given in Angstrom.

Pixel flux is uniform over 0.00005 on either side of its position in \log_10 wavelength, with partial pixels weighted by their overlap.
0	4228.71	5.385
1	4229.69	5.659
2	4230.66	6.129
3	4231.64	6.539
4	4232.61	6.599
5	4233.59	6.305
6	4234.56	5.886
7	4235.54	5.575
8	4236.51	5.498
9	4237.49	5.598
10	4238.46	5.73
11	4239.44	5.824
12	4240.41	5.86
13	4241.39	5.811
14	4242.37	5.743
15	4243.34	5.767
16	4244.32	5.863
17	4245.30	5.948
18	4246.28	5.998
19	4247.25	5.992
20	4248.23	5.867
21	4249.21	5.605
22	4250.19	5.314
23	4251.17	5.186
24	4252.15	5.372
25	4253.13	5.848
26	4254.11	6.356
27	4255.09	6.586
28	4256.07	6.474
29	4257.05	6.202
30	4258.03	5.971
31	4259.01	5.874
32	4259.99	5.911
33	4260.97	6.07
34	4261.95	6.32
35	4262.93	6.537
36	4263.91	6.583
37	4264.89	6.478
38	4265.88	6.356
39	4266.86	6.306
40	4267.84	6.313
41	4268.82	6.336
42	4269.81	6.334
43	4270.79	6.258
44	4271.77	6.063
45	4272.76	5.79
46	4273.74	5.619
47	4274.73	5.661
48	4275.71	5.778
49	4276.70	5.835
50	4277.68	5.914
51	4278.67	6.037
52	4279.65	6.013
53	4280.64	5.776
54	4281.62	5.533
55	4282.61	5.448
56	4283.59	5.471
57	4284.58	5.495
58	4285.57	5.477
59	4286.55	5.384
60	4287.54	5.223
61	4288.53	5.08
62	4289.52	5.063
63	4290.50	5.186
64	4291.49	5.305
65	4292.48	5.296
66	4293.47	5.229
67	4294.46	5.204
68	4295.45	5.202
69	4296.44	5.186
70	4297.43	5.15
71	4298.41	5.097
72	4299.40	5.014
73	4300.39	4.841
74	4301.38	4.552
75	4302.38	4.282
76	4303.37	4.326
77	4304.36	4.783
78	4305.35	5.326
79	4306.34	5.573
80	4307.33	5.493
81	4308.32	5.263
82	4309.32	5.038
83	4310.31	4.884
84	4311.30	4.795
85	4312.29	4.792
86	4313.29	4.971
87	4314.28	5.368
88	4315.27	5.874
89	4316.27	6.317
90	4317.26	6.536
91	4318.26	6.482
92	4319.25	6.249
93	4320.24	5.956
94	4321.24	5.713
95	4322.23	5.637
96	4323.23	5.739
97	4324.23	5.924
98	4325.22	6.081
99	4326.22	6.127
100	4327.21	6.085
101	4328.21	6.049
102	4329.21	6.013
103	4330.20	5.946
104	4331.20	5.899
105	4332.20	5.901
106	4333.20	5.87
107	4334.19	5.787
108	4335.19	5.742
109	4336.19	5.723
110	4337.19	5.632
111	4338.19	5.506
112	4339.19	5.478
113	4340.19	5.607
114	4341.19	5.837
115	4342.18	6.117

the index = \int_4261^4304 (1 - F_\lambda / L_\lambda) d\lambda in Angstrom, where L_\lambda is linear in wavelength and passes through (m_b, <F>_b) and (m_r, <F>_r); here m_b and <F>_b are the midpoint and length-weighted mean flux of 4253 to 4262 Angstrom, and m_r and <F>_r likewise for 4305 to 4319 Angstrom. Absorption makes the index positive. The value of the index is 2.1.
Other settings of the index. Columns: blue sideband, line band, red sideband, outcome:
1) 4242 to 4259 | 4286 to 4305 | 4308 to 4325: 2.29 Angstrom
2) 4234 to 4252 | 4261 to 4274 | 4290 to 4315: -1.93 Angstrom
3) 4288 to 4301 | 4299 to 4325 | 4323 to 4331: 1.07 Angstrom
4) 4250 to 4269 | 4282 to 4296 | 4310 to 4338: 1.60 Angstrom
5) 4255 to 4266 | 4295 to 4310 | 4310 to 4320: 2.04 Angstrom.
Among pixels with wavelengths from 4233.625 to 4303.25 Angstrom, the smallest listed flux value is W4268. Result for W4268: 4.282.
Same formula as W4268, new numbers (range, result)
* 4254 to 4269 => 5.874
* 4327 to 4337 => 5.723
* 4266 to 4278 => 5.619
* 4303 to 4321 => 4.326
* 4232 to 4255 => 5.186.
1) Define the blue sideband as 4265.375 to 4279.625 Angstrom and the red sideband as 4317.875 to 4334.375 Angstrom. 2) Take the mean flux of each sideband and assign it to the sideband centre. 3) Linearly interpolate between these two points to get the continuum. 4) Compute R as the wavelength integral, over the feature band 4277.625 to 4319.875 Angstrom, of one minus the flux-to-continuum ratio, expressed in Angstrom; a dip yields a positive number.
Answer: 4.7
